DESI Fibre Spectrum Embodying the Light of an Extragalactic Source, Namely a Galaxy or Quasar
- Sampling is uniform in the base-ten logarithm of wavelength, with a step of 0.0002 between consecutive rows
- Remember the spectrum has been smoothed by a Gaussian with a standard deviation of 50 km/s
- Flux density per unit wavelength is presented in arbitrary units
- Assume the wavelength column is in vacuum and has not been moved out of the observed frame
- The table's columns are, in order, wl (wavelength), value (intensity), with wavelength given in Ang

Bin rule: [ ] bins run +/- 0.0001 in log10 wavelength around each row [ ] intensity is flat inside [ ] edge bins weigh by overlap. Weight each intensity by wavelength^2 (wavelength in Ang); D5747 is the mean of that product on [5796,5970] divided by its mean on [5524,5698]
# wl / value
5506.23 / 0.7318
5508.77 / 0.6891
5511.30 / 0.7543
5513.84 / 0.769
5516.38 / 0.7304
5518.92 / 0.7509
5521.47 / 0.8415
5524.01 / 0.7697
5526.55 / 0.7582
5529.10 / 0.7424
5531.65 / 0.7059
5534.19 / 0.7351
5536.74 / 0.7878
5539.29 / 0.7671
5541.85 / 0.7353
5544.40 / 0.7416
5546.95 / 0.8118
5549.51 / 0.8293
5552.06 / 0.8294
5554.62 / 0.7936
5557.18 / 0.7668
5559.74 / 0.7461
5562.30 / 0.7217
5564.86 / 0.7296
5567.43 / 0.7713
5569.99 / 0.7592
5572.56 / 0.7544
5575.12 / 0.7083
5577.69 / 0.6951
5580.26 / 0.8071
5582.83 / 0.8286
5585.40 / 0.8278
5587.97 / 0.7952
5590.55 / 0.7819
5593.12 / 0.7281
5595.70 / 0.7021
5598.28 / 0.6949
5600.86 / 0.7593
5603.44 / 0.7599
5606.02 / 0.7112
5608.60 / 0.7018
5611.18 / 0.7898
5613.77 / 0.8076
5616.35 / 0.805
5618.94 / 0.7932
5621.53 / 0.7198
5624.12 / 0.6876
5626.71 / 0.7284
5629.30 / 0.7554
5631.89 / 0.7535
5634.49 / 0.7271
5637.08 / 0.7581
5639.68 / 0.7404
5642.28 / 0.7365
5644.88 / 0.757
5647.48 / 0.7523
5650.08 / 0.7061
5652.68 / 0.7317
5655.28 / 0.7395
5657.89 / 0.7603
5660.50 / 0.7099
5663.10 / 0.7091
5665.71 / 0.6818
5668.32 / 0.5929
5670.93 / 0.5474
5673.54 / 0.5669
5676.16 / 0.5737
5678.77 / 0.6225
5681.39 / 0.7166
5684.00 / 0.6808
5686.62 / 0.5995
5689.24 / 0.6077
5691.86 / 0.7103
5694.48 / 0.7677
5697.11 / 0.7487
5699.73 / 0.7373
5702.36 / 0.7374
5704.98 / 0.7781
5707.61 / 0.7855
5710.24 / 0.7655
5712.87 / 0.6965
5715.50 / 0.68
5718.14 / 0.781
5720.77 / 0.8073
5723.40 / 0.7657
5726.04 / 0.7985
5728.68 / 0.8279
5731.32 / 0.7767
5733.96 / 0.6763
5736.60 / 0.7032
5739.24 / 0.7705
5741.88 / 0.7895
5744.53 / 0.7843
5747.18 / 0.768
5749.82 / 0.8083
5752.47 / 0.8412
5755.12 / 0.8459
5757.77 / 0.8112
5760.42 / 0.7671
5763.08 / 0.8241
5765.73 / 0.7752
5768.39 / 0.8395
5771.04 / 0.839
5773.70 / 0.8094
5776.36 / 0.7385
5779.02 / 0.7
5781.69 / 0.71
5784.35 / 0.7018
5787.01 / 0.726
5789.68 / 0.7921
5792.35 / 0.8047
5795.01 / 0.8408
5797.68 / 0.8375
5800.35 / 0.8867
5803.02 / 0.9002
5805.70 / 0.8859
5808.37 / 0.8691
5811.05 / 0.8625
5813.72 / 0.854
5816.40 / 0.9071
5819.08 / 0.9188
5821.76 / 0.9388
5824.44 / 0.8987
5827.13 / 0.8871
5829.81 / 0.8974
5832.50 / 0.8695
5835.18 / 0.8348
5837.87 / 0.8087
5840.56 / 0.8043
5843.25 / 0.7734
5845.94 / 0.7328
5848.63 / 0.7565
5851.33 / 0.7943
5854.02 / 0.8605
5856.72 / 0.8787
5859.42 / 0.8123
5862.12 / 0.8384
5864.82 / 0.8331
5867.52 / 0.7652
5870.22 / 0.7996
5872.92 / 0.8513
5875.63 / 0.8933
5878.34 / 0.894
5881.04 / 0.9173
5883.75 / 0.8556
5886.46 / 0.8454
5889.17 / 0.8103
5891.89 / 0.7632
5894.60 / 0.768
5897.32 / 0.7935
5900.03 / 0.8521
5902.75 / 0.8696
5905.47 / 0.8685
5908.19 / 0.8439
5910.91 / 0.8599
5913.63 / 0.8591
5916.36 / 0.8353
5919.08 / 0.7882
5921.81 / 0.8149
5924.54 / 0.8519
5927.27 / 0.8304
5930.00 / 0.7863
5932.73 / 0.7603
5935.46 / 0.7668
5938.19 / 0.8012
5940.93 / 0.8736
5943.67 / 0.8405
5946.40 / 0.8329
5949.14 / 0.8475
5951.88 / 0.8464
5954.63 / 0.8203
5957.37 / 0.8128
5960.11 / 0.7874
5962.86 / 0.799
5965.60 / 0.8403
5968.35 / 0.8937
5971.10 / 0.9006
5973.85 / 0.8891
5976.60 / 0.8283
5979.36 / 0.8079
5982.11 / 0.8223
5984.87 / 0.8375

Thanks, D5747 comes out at 1.26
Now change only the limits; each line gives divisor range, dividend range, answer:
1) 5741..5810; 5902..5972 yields 1.09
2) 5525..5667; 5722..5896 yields 1.17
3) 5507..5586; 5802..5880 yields 1.23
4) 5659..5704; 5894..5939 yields 1.34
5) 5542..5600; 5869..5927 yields 1.23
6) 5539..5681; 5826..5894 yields 1.23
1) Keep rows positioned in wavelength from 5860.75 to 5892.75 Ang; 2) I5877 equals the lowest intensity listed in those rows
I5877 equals 0.7632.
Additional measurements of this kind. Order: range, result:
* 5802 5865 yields 0.7328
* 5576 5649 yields 0.6876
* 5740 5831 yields 0.7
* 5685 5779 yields 0.5995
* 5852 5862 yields 0.8123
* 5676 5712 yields 0.5737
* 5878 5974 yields 0.7603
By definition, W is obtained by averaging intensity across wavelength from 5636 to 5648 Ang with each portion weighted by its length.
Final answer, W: 0.748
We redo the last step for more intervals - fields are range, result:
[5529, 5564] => 0.766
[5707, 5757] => 0.772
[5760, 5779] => 0.794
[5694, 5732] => 0.763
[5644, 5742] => 0.714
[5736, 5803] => 0.792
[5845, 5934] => 0.827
